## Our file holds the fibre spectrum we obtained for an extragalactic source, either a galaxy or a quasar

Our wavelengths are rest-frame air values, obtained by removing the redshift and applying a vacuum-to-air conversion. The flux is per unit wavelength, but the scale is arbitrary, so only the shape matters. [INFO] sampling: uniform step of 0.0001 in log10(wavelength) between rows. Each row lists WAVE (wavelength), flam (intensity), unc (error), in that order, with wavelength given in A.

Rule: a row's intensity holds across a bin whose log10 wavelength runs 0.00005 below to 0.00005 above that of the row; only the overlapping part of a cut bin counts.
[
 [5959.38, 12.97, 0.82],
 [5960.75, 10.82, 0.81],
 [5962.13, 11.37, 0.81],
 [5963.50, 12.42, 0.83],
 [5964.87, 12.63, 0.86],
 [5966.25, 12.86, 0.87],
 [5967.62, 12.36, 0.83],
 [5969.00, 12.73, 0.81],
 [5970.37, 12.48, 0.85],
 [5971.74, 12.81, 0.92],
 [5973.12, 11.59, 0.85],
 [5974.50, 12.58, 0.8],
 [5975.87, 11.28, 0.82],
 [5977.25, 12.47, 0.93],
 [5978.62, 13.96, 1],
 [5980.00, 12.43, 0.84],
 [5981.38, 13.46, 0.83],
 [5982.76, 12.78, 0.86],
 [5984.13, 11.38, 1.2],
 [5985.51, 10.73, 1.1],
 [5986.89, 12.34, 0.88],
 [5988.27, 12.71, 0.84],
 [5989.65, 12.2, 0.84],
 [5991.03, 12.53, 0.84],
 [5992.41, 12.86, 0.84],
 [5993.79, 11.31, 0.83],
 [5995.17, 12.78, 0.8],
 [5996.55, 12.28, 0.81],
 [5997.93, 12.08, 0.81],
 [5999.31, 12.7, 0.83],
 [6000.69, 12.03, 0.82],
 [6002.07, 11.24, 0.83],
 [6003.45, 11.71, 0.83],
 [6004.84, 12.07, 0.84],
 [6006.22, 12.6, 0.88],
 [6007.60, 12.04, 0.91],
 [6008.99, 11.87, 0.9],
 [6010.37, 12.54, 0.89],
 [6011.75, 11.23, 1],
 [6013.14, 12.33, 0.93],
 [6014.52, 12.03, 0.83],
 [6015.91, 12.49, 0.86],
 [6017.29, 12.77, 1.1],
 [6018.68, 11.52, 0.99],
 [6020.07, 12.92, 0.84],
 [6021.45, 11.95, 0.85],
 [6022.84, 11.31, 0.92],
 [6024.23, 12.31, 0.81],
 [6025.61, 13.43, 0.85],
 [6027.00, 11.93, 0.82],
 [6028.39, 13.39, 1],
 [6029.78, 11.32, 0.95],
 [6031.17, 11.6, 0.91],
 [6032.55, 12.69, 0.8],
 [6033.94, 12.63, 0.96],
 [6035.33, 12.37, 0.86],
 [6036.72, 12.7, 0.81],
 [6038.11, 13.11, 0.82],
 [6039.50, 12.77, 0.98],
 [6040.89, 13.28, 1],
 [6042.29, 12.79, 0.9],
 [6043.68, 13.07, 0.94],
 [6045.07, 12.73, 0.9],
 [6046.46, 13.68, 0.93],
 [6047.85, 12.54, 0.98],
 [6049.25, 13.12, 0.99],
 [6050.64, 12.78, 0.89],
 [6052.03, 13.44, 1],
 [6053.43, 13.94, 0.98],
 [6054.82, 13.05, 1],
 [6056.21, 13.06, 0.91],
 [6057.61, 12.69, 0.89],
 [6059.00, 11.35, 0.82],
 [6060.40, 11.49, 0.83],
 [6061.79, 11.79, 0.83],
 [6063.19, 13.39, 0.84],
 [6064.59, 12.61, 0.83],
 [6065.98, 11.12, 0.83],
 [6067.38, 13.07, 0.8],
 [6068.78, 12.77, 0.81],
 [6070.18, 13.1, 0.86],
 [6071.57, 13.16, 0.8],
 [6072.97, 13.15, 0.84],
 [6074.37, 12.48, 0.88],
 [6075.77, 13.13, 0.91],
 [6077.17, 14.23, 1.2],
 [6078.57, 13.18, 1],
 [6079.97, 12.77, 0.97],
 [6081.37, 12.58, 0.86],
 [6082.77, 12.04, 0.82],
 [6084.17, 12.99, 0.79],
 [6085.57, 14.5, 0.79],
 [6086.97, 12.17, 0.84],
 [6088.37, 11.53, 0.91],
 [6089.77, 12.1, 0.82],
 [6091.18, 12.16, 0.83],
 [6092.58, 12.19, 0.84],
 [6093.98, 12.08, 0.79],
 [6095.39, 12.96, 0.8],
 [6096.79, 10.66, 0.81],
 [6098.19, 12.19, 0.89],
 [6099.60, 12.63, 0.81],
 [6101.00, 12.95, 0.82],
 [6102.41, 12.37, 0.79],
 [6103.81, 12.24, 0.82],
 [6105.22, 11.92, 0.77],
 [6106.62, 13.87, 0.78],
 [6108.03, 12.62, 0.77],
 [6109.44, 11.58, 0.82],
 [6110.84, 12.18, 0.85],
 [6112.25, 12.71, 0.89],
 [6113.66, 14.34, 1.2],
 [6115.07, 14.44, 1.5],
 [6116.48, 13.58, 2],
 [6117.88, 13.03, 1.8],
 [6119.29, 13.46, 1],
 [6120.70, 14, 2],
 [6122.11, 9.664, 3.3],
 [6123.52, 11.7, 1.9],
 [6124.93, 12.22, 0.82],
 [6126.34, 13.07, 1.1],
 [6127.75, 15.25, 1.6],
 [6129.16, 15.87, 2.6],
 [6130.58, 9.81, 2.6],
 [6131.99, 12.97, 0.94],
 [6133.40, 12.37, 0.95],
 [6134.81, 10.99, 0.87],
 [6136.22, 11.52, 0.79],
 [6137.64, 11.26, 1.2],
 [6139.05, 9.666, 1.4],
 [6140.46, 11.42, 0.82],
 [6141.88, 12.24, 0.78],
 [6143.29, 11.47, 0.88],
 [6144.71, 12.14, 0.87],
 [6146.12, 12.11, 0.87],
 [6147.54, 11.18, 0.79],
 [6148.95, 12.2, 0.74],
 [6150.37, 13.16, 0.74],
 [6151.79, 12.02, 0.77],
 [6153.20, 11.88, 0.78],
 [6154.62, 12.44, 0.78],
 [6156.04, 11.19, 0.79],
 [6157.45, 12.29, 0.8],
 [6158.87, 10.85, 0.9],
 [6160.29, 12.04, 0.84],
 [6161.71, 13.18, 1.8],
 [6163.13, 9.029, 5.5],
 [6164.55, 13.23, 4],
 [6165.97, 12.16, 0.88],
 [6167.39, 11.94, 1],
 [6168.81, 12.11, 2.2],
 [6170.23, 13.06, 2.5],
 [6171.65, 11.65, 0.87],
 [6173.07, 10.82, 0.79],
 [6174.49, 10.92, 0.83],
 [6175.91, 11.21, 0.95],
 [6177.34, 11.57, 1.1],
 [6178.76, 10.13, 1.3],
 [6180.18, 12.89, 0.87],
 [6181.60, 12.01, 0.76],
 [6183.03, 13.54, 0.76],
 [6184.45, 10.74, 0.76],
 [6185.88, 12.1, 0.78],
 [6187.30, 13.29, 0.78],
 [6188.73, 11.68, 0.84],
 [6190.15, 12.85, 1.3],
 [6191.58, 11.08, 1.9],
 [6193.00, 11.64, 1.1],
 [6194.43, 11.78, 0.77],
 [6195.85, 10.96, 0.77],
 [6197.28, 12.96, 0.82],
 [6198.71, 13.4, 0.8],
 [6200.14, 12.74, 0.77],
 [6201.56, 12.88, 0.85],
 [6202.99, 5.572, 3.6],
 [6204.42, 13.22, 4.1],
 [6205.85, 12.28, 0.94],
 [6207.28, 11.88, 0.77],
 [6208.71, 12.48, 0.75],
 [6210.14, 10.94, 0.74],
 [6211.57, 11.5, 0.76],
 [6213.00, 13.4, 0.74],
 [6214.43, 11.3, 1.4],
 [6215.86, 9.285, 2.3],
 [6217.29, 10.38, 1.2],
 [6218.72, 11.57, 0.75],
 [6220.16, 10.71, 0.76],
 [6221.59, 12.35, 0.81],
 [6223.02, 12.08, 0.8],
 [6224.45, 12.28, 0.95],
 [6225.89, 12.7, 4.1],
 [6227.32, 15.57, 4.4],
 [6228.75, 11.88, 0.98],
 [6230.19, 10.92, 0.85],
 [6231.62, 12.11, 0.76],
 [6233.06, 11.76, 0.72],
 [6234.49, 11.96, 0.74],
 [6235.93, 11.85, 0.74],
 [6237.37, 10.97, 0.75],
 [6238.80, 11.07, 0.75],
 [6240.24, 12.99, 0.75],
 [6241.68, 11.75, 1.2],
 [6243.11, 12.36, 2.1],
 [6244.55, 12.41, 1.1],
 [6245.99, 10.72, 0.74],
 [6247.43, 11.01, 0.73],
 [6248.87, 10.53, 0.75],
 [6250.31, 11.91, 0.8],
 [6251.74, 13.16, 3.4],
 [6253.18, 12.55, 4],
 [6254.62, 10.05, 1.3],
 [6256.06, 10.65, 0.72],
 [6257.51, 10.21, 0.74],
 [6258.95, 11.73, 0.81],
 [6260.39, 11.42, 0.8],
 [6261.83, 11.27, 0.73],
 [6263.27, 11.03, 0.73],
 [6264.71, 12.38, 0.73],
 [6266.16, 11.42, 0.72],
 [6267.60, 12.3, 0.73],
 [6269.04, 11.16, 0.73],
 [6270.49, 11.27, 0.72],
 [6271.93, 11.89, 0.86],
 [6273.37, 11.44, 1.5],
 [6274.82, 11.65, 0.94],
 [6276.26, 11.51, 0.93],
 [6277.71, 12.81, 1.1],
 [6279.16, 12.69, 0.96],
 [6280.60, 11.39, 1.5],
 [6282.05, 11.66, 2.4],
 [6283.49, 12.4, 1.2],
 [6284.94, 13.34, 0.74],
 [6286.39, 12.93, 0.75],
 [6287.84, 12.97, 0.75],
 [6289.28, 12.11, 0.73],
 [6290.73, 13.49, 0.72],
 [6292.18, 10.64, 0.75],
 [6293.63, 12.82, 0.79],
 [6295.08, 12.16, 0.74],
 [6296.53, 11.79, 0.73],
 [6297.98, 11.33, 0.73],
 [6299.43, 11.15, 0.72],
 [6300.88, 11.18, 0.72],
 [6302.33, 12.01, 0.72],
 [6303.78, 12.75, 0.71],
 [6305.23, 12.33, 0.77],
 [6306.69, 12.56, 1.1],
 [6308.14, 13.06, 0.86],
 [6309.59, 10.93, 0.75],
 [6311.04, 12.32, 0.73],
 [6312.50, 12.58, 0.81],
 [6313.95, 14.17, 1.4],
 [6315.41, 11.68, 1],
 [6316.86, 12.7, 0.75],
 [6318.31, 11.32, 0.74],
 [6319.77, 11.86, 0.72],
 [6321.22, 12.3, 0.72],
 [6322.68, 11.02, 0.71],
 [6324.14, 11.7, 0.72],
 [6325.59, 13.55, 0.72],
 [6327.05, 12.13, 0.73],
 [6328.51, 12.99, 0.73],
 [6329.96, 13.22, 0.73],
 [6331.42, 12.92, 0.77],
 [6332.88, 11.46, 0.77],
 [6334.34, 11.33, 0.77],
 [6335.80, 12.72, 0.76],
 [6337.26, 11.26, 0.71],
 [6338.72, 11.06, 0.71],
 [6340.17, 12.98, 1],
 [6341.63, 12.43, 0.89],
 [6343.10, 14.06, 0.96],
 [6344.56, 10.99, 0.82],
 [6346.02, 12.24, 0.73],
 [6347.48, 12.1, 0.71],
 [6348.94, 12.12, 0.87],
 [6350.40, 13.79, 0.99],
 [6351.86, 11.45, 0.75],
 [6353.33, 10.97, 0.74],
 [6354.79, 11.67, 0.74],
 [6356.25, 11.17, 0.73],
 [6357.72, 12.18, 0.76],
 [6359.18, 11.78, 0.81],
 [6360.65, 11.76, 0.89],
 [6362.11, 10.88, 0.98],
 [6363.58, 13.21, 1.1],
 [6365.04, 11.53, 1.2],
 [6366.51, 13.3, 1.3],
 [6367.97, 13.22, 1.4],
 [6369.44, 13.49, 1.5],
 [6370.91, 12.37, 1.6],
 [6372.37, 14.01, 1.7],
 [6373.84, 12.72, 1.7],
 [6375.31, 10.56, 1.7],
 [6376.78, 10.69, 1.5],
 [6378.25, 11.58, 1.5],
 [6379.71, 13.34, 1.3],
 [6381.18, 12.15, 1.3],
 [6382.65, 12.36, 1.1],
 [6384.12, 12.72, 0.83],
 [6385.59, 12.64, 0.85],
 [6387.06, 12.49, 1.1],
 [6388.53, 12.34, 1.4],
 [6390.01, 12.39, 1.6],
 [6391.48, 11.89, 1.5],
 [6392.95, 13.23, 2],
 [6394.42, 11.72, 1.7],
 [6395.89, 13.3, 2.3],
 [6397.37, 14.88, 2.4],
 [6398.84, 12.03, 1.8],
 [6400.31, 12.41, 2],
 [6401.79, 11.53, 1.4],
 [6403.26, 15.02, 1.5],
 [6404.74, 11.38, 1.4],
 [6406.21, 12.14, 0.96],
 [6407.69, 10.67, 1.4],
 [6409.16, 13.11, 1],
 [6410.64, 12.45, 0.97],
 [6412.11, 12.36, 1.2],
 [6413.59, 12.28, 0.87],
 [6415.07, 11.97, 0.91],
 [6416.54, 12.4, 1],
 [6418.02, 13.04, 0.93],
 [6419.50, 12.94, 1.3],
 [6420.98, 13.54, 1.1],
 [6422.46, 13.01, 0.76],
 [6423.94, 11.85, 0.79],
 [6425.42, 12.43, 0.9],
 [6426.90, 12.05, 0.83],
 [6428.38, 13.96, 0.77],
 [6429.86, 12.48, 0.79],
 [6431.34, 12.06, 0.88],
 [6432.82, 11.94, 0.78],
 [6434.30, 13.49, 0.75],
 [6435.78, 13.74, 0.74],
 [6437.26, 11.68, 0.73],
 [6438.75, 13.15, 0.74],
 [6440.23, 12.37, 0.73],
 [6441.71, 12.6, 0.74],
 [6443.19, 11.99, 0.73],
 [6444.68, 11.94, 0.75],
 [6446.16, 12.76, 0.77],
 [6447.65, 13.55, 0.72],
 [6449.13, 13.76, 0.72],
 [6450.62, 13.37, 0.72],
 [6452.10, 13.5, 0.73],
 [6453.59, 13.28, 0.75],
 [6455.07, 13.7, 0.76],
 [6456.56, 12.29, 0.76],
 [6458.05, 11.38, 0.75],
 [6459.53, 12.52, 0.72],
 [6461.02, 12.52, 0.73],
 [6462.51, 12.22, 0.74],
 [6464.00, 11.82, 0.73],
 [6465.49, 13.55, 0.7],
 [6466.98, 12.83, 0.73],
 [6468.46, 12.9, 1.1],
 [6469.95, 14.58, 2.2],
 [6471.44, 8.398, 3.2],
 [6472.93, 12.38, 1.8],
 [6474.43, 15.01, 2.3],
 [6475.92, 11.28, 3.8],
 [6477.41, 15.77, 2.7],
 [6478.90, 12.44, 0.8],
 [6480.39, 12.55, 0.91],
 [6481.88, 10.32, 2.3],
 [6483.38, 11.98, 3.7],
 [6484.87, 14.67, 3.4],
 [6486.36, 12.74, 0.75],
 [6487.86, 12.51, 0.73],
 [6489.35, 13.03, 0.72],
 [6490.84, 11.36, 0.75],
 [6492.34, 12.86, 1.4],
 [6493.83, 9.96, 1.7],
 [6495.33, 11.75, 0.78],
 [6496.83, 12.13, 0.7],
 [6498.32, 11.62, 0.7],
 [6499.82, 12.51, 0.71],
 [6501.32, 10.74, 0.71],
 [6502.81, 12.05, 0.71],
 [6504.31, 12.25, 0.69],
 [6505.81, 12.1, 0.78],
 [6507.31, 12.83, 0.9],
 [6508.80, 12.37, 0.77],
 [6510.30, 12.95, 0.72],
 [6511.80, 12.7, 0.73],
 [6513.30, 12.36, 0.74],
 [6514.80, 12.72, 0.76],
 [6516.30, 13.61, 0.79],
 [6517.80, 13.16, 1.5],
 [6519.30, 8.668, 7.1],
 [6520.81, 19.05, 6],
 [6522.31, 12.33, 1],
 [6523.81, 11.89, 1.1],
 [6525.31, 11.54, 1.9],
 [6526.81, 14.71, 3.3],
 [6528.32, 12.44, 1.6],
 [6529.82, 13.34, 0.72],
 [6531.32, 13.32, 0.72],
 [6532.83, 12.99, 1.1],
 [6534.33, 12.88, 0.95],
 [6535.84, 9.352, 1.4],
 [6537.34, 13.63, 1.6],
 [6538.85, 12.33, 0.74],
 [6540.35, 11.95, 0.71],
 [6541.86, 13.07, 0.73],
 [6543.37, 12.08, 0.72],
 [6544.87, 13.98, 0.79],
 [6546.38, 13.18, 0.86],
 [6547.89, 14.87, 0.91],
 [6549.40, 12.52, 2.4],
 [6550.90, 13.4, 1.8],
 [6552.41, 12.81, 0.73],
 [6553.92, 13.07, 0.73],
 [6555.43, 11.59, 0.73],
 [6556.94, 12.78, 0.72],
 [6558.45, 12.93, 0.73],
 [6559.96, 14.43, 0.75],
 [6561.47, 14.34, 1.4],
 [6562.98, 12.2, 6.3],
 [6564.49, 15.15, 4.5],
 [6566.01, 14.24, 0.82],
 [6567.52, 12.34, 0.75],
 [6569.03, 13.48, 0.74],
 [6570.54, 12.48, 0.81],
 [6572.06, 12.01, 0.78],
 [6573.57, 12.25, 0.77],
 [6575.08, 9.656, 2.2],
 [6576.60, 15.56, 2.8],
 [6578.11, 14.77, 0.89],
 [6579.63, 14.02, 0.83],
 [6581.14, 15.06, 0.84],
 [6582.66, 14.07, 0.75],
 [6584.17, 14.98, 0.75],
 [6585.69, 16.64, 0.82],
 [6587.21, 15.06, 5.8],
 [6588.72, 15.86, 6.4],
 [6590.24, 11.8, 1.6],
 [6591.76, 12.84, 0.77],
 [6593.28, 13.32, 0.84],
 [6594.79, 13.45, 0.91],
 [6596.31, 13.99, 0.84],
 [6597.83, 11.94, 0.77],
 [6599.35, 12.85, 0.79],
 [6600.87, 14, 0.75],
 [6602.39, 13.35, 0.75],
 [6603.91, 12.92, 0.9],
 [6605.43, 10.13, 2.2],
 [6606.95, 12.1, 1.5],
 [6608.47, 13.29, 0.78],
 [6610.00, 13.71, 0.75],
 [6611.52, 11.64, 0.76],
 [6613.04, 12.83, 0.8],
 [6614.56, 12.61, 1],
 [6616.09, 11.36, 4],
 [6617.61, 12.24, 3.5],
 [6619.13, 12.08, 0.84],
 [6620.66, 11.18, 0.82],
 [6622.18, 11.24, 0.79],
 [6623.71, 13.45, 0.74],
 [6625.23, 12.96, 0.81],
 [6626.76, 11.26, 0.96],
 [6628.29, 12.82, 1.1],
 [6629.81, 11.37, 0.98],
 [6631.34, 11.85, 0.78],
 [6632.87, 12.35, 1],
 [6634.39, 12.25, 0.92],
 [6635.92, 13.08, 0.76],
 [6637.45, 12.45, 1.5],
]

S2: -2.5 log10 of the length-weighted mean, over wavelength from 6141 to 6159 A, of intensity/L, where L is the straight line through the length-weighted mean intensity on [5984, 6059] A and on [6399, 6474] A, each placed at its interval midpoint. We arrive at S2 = 0.05 mag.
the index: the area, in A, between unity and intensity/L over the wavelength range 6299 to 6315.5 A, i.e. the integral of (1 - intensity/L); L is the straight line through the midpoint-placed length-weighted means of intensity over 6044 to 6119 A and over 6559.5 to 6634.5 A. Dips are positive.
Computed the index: 0.8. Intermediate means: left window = 12.7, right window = 13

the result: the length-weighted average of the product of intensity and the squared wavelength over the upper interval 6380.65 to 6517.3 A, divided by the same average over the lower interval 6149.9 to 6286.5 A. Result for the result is 1.14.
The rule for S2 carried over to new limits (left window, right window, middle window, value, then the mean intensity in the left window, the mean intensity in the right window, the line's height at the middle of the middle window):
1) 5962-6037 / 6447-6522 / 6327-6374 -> 0.02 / 12.3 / 12.6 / 12.5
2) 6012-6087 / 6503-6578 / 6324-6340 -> 0.05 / 12.7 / 12.9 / 12.8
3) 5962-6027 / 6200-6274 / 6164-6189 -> -0.01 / 12.3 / 11.6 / 11.8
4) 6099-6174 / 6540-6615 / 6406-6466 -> 0.03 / 12.3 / 13.3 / 13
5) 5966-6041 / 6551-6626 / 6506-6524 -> 0.01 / 12.3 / 13.1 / 13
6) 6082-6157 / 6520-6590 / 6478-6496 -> 0.09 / 12.4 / 13.4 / 13.2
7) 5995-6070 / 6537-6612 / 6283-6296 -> 0.03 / 12.5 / 13.3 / 12.8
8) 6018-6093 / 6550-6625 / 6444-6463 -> 0.01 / 12.7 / 13.1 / 13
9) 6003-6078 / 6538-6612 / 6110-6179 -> 0.05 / 12.6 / 13.3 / 12.7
